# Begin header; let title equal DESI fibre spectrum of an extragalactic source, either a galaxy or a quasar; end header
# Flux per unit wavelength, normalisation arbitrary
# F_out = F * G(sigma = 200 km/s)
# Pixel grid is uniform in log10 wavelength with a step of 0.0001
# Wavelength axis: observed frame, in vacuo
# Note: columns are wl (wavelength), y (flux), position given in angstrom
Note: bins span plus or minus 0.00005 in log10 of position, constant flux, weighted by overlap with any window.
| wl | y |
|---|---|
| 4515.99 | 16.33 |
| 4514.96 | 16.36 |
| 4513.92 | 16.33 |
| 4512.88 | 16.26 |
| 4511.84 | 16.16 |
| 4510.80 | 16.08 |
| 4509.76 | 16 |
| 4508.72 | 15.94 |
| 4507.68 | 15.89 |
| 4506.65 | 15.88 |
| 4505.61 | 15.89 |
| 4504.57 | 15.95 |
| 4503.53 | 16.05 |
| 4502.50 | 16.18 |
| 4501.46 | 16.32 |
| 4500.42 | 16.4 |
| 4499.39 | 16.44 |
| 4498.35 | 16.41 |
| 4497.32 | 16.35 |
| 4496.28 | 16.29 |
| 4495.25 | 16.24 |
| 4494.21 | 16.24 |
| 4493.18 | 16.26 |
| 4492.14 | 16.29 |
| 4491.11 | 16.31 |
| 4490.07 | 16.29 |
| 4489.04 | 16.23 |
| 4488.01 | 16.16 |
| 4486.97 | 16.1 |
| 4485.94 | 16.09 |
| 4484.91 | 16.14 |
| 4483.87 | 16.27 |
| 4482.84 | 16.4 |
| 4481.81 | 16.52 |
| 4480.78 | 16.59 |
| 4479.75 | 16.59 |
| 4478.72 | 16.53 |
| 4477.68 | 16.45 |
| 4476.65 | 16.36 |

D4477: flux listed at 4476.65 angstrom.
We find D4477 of 16.36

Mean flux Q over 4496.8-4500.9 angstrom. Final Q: 16.4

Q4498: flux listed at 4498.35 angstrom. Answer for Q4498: 16.41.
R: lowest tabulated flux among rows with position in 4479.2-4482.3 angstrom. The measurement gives 16.52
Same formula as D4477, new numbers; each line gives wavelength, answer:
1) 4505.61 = 15.89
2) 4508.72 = 15.94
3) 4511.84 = 16.16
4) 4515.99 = 16.33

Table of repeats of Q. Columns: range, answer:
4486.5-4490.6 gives 16.2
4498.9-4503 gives 16.3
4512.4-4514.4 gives 16.3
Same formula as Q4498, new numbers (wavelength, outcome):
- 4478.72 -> 16.53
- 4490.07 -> 16.29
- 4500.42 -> 16.4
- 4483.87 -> 16.27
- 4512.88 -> 16.26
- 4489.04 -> 16.23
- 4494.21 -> 16.24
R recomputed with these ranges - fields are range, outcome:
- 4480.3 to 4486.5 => 16.09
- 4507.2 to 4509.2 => 15.89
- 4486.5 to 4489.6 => 16.1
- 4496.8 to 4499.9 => 16.35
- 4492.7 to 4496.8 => 16.24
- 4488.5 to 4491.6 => 16.23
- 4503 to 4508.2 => 15.88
